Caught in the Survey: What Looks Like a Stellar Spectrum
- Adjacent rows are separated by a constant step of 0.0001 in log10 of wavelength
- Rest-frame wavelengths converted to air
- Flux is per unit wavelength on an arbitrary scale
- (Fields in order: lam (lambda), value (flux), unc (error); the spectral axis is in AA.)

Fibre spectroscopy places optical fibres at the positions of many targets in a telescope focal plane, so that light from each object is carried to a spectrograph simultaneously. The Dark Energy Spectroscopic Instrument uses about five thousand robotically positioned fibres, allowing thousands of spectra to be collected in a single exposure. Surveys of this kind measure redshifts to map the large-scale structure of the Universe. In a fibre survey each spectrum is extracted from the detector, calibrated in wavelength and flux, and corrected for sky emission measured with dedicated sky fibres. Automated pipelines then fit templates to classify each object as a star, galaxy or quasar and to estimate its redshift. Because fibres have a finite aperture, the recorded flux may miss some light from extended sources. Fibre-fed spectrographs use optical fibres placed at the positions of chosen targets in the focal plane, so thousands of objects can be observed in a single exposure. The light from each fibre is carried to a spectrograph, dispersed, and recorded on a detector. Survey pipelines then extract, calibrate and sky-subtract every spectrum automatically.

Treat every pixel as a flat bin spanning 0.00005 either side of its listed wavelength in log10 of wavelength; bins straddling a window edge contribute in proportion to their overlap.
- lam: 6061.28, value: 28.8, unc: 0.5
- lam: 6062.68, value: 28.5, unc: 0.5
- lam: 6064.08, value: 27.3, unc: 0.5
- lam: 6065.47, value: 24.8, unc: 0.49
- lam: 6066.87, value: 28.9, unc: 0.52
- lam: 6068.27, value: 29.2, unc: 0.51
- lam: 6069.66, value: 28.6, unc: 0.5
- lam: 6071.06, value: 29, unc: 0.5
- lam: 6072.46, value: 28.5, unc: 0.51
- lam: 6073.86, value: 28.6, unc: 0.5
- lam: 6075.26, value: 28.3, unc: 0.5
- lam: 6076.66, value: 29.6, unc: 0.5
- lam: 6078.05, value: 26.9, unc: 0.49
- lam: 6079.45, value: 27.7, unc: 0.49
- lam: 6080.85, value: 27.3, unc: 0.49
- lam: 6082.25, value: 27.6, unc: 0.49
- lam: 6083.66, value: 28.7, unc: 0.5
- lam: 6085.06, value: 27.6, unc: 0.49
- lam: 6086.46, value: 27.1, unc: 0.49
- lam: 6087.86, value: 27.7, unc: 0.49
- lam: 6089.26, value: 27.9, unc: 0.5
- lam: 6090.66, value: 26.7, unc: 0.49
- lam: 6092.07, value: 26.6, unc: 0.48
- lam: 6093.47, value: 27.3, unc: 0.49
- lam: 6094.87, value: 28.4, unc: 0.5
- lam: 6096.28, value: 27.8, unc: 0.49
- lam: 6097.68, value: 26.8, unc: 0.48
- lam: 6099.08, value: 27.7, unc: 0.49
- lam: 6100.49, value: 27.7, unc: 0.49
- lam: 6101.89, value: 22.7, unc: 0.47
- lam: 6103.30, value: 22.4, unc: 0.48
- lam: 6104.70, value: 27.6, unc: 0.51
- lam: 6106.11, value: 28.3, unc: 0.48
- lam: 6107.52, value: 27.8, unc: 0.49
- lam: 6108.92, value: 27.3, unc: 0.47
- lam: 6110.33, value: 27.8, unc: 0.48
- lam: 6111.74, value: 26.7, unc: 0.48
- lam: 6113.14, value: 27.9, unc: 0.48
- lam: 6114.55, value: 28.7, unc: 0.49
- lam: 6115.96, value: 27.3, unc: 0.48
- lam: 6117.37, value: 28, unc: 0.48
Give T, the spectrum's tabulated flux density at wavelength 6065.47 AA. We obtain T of 24.8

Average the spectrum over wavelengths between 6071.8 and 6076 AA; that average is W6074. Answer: 28.5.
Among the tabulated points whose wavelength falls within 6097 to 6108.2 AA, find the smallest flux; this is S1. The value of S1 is 22.4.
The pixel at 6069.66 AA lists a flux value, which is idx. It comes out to 28.6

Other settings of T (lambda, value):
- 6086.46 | 27.1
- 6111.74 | 26.7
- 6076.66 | 29.6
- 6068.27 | 29.2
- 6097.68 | 26.8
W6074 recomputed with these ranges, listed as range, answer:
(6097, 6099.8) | 27.2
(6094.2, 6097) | 28.1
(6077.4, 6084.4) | 27.6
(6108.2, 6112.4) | 27.3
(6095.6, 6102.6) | 26.5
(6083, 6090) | 27.8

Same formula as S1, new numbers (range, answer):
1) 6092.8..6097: 27.3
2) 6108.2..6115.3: 26.7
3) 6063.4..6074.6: 24.8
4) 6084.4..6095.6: 26.6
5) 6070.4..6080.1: 26.9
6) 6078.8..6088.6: 27.1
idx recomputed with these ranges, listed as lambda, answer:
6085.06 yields 27.6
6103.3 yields 22.4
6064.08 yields 27.3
